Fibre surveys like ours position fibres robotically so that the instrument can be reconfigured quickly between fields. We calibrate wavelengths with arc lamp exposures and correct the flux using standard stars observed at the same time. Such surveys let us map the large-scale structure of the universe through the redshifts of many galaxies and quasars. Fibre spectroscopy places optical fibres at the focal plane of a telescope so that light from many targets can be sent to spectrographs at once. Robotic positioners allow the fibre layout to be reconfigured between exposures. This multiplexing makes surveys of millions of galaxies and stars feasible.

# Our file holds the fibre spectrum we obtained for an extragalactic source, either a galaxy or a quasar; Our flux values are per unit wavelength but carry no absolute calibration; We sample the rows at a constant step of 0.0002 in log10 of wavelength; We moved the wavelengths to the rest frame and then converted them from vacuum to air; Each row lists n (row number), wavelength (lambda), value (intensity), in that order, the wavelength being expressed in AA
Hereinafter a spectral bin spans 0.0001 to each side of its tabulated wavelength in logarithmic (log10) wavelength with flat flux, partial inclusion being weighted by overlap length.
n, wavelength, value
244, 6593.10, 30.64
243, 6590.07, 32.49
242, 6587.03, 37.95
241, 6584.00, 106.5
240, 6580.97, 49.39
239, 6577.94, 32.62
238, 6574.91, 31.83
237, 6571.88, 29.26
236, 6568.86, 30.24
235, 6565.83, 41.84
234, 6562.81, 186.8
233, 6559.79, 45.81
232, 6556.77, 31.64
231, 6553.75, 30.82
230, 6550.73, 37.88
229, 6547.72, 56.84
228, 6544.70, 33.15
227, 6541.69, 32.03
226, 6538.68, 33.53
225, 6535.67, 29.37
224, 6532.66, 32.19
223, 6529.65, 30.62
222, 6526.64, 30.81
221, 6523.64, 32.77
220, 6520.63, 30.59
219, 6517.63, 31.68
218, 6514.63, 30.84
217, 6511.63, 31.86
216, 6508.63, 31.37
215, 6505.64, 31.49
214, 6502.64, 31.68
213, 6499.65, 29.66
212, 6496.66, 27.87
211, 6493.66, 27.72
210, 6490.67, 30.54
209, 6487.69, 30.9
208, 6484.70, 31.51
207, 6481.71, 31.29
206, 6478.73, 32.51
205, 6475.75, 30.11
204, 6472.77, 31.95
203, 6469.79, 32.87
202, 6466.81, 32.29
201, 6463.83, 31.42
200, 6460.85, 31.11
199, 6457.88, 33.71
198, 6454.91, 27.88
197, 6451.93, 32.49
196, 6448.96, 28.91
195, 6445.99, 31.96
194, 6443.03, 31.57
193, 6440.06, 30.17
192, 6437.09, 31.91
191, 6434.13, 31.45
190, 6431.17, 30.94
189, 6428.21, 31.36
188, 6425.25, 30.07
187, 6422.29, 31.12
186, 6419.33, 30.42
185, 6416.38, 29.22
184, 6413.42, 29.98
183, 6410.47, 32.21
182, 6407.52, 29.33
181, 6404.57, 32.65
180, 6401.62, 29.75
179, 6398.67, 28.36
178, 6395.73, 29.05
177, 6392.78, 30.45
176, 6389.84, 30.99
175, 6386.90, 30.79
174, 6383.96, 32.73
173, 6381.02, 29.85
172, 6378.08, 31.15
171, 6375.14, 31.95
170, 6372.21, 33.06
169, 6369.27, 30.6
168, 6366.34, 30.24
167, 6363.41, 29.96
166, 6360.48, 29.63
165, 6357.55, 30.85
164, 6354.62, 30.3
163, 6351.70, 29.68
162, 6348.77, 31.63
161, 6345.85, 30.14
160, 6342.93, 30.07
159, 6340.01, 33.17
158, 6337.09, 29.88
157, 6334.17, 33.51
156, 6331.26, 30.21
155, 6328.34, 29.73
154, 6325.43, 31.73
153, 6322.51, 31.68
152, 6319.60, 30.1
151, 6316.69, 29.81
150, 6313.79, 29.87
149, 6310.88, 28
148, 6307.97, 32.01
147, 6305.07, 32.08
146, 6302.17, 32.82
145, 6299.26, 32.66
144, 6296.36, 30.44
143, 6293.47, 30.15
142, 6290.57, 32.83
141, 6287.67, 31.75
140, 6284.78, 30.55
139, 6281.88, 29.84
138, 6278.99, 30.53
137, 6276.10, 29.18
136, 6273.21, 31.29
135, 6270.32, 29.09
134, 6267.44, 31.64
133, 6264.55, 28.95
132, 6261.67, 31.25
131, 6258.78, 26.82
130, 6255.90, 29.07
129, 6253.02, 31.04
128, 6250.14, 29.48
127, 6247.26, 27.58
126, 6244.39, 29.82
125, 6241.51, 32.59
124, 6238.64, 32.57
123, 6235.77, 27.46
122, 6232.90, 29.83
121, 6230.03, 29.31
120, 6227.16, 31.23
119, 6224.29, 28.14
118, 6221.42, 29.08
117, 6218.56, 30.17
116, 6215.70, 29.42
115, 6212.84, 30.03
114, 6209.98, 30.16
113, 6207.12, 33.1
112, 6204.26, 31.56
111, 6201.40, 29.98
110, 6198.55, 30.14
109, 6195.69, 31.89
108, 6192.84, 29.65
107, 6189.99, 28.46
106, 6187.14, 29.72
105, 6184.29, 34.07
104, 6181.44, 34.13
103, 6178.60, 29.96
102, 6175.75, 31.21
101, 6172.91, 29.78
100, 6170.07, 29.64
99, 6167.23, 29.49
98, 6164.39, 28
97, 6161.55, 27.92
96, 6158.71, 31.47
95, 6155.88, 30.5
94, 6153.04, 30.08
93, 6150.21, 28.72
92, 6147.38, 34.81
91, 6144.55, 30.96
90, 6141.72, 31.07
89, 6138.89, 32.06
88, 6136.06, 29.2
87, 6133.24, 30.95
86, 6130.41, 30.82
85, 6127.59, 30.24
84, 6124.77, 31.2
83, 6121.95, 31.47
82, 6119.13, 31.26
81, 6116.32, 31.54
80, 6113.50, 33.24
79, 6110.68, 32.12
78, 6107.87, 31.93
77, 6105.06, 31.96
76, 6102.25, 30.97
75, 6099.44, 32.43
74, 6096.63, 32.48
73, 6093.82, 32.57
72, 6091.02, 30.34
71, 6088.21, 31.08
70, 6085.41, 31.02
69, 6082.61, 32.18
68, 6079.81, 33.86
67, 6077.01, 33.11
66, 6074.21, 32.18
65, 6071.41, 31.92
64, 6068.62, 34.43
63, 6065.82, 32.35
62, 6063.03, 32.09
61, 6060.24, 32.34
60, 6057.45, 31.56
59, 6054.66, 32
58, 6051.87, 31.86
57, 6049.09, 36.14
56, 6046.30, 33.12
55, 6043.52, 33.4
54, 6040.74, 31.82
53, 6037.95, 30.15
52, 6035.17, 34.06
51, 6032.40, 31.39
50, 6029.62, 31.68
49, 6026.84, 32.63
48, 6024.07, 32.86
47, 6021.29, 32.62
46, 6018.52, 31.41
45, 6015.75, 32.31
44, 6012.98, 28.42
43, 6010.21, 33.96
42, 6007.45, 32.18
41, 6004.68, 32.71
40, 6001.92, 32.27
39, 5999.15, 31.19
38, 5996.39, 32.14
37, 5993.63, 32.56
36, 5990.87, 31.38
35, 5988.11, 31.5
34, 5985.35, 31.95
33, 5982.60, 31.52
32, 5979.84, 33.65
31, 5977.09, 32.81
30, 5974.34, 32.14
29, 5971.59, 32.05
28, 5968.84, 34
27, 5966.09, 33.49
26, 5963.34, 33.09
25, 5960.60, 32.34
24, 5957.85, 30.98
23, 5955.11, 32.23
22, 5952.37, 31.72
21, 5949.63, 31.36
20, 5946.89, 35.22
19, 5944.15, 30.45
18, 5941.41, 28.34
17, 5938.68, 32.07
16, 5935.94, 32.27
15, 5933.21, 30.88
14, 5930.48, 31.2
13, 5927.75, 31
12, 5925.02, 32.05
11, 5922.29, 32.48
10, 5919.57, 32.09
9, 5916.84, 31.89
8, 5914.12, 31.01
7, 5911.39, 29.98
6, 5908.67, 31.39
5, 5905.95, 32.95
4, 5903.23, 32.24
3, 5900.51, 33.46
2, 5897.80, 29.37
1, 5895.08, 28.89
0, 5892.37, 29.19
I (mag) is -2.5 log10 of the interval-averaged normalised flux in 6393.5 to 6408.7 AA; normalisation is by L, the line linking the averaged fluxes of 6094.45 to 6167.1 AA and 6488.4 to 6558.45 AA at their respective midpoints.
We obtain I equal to 0.08 mag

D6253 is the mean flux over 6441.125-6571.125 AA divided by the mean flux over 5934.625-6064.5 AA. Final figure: 1.12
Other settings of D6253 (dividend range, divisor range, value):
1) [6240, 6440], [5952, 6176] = 0.96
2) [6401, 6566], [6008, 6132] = 1.09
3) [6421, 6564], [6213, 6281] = 1.18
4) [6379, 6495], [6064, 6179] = 0.99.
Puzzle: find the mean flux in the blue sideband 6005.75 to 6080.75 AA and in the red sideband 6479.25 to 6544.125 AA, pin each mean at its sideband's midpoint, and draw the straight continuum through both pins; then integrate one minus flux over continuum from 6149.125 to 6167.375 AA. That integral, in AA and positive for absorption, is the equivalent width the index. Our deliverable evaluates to 1.5 AA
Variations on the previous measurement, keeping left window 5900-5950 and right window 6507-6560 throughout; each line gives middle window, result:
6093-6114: 0.1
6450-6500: 4.0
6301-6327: 1.7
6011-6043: 0.2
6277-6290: 0.9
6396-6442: 3.9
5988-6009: -0.1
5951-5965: -0.1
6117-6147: 1.2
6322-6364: 3.0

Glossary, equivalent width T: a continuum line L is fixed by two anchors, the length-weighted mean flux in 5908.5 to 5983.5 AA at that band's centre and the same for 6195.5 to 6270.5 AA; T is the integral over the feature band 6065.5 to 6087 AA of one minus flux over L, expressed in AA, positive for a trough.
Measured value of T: -1.1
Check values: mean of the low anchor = 31.9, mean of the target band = 32.6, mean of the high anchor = 30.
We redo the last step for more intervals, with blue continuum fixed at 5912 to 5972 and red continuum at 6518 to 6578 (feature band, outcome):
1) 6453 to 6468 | 3.44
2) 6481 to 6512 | 8.08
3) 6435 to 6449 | 3.18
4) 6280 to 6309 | 4.85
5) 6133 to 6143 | 1.25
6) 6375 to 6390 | 3.09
